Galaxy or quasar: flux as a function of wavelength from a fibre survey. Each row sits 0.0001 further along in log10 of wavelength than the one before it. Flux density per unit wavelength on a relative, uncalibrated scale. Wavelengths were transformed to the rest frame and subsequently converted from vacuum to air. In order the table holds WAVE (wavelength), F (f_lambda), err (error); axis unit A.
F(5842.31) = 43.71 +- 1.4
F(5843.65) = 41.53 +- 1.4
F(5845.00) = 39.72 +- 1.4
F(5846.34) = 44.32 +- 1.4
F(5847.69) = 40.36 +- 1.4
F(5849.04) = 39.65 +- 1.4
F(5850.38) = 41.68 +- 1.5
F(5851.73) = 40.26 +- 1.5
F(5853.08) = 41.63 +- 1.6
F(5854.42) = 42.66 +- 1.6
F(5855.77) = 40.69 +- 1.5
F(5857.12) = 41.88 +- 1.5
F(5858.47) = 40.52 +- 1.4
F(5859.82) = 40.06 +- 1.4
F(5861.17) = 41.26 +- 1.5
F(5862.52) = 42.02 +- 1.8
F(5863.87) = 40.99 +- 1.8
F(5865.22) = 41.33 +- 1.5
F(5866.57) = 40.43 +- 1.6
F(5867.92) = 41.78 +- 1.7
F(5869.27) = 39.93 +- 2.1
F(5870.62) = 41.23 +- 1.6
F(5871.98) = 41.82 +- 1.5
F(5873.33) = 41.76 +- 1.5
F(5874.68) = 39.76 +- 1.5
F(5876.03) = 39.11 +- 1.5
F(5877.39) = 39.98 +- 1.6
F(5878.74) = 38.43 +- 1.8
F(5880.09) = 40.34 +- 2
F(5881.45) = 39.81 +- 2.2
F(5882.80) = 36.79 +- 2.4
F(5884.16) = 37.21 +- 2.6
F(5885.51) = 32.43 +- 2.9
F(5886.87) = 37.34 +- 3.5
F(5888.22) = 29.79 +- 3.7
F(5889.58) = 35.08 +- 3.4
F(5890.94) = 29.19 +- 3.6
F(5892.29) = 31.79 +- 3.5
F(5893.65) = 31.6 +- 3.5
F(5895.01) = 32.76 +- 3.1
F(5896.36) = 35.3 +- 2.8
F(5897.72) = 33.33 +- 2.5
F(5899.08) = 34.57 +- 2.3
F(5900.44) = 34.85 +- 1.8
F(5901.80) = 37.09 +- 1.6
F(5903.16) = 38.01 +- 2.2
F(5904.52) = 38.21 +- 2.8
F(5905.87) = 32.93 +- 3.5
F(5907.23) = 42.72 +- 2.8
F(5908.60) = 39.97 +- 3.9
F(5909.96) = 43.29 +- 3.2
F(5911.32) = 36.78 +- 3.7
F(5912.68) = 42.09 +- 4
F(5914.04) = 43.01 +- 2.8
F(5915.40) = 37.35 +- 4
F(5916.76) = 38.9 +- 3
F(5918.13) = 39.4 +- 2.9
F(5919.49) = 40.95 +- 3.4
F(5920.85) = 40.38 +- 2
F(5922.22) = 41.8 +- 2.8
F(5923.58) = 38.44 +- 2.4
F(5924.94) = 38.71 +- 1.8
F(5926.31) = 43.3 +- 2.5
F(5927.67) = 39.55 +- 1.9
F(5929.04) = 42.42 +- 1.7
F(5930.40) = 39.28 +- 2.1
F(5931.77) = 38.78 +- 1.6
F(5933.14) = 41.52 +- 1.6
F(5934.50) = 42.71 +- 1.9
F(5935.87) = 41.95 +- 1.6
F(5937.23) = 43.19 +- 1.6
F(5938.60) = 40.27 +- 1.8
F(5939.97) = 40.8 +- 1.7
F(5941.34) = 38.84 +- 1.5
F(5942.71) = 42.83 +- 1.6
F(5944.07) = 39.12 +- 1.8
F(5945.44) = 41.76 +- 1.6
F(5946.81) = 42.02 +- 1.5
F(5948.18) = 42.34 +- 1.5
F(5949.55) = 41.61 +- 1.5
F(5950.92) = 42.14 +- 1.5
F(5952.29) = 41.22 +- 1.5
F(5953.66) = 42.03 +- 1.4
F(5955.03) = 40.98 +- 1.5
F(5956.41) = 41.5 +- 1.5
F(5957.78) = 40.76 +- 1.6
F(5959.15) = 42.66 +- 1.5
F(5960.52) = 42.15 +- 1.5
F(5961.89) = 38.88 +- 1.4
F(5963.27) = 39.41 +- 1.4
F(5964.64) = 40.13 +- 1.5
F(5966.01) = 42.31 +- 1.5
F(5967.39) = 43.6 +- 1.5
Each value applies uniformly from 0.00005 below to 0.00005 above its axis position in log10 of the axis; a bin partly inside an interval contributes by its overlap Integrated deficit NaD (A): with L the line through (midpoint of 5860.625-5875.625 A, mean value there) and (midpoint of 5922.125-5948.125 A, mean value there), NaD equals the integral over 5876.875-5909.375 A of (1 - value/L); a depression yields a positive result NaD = 4.1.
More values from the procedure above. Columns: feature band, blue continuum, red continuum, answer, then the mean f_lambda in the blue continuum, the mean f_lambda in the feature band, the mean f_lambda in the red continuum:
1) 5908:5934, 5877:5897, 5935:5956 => -1.05 A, 35.1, 40.3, 41.4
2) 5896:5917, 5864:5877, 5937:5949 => 1.50 A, 40.8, 38.1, 41.2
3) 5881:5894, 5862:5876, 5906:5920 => 2.11 A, 41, 34.1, 40.1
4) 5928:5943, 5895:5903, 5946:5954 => -0.43 A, 35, 41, 41.9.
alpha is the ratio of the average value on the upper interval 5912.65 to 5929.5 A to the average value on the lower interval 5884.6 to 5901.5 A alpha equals 1.21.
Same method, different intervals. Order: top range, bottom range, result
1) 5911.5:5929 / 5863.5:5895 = 1.07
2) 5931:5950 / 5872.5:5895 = 1.14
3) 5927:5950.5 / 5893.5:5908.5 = 1.15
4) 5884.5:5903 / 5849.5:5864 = 0.82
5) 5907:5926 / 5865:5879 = 0.99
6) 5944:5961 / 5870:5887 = 1.07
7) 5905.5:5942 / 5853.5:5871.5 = 0.98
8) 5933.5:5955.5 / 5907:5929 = 1.03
